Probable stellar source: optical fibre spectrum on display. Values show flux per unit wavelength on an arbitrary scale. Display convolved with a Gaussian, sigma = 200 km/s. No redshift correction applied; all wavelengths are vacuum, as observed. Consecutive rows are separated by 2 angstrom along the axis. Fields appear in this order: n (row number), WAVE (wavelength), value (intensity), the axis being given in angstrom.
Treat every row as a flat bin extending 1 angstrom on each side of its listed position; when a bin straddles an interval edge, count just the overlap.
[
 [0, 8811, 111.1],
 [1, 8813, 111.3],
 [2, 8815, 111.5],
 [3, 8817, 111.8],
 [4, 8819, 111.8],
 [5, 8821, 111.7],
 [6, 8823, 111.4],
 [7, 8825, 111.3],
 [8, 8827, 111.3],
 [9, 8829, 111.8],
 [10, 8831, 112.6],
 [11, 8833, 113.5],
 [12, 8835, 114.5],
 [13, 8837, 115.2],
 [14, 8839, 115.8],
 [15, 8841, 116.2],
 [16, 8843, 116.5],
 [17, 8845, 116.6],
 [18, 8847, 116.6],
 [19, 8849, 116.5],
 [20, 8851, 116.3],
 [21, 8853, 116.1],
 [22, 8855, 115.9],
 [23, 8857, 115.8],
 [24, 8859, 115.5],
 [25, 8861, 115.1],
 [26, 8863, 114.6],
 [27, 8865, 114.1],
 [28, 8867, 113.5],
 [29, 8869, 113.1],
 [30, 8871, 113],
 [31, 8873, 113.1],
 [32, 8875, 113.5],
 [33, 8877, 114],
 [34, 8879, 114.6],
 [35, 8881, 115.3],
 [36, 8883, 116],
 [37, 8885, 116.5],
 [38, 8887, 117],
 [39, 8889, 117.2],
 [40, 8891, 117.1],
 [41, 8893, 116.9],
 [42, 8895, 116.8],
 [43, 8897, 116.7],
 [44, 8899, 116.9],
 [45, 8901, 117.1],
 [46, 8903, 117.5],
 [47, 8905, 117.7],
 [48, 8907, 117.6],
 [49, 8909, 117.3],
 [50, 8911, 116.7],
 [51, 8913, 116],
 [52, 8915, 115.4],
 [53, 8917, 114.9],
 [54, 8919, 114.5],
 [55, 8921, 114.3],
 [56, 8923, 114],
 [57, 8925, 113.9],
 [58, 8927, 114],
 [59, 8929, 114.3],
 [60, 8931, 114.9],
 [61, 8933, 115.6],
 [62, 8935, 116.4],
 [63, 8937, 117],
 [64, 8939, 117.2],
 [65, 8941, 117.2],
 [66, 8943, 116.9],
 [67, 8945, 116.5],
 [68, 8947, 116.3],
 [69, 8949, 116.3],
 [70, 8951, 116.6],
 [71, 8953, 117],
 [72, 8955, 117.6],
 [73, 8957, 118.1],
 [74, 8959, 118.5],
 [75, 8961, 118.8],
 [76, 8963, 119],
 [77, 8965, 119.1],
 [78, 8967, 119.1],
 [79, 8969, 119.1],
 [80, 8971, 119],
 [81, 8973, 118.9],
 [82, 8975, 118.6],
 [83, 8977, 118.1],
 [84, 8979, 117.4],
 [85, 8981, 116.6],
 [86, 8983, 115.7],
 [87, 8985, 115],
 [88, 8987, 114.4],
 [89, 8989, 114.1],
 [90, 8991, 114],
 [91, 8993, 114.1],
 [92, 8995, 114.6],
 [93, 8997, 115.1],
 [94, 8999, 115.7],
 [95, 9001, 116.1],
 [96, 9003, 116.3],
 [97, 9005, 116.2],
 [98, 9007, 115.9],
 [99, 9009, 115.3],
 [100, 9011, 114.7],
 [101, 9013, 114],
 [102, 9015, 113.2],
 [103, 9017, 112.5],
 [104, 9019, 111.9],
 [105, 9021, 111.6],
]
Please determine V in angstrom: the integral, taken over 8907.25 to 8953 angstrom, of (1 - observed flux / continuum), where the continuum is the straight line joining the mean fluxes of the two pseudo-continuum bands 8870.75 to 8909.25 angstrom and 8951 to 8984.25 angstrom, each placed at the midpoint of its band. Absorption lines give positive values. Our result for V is 0.5 angstrom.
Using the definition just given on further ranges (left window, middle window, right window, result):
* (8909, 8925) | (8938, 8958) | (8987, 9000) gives -0.35 angstrom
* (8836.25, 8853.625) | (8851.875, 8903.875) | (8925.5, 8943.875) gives 0.27 angstrom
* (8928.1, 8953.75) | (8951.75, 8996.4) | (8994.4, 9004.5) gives -0.45 angstrom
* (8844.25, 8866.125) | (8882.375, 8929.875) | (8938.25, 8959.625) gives 0.14 angstrom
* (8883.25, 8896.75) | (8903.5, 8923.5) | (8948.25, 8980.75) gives 0.23 angstrom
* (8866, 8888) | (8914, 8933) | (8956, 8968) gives 0.38 angstrom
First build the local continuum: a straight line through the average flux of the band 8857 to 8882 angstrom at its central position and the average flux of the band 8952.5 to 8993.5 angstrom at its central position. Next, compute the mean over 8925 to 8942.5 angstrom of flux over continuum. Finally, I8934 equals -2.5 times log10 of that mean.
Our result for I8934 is 0.003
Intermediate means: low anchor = 114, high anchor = 117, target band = 116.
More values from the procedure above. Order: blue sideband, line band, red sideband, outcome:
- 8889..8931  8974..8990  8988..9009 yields -0.008 mag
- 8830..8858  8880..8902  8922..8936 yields -0.015 mag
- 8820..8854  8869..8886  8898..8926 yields 0.008 mag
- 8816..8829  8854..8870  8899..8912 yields -0.004 mag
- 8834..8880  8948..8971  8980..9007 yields -0.027 mag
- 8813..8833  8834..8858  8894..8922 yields -0.028 mag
